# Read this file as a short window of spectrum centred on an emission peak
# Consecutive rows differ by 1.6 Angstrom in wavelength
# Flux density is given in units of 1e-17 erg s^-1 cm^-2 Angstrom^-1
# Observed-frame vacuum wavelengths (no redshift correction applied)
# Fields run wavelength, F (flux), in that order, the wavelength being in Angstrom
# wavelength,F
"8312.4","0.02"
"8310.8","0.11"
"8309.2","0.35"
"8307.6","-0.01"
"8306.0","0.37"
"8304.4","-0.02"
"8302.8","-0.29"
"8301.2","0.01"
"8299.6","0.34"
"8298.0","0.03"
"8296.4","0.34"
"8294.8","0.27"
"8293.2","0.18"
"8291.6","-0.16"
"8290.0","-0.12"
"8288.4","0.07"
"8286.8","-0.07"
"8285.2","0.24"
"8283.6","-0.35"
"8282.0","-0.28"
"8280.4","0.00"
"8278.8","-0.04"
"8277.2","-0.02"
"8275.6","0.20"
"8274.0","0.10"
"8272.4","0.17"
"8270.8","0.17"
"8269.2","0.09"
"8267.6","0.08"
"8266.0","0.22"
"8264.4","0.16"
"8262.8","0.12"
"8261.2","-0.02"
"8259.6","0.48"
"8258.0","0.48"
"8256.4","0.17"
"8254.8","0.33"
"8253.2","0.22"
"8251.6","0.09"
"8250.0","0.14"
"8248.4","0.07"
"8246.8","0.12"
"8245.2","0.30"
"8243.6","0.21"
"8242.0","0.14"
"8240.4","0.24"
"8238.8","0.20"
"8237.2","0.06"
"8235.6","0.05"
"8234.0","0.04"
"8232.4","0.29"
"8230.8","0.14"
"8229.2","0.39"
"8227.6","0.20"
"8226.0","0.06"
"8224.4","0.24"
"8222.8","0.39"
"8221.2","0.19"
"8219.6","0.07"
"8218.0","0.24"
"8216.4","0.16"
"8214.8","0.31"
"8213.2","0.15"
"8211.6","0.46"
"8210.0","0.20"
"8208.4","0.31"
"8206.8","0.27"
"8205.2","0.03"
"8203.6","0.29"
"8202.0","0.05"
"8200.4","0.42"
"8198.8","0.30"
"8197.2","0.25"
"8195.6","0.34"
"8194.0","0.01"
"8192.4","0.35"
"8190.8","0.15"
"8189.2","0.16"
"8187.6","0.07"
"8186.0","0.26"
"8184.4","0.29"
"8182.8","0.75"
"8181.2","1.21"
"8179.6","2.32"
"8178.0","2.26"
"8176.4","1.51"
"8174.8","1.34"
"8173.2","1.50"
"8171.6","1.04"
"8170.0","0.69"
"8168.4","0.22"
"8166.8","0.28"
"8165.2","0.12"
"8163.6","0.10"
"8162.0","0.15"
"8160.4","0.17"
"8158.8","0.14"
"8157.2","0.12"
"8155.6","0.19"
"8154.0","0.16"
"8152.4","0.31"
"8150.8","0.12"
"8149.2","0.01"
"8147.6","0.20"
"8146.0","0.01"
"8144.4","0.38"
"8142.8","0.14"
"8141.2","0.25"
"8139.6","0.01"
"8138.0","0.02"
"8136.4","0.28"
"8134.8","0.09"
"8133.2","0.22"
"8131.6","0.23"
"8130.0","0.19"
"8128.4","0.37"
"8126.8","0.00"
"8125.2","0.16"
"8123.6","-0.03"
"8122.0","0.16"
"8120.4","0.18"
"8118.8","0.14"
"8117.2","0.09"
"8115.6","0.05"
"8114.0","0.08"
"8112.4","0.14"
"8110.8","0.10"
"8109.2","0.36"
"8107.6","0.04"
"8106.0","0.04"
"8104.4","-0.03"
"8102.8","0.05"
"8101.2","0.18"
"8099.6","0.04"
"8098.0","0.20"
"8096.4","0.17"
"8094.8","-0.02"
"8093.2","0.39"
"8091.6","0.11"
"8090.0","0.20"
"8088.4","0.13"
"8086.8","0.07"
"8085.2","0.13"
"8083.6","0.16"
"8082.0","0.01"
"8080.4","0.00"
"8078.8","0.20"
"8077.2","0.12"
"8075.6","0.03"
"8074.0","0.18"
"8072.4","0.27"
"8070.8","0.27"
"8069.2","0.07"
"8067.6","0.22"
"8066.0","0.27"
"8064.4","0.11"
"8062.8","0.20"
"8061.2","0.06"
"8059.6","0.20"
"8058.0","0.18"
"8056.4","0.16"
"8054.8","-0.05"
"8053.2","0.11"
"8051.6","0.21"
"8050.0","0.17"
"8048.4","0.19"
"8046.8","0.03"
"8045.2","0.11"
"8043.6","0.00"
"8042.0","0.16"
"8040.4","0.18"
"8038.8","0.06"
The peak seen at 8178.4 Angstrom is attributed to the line [O II] 3727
